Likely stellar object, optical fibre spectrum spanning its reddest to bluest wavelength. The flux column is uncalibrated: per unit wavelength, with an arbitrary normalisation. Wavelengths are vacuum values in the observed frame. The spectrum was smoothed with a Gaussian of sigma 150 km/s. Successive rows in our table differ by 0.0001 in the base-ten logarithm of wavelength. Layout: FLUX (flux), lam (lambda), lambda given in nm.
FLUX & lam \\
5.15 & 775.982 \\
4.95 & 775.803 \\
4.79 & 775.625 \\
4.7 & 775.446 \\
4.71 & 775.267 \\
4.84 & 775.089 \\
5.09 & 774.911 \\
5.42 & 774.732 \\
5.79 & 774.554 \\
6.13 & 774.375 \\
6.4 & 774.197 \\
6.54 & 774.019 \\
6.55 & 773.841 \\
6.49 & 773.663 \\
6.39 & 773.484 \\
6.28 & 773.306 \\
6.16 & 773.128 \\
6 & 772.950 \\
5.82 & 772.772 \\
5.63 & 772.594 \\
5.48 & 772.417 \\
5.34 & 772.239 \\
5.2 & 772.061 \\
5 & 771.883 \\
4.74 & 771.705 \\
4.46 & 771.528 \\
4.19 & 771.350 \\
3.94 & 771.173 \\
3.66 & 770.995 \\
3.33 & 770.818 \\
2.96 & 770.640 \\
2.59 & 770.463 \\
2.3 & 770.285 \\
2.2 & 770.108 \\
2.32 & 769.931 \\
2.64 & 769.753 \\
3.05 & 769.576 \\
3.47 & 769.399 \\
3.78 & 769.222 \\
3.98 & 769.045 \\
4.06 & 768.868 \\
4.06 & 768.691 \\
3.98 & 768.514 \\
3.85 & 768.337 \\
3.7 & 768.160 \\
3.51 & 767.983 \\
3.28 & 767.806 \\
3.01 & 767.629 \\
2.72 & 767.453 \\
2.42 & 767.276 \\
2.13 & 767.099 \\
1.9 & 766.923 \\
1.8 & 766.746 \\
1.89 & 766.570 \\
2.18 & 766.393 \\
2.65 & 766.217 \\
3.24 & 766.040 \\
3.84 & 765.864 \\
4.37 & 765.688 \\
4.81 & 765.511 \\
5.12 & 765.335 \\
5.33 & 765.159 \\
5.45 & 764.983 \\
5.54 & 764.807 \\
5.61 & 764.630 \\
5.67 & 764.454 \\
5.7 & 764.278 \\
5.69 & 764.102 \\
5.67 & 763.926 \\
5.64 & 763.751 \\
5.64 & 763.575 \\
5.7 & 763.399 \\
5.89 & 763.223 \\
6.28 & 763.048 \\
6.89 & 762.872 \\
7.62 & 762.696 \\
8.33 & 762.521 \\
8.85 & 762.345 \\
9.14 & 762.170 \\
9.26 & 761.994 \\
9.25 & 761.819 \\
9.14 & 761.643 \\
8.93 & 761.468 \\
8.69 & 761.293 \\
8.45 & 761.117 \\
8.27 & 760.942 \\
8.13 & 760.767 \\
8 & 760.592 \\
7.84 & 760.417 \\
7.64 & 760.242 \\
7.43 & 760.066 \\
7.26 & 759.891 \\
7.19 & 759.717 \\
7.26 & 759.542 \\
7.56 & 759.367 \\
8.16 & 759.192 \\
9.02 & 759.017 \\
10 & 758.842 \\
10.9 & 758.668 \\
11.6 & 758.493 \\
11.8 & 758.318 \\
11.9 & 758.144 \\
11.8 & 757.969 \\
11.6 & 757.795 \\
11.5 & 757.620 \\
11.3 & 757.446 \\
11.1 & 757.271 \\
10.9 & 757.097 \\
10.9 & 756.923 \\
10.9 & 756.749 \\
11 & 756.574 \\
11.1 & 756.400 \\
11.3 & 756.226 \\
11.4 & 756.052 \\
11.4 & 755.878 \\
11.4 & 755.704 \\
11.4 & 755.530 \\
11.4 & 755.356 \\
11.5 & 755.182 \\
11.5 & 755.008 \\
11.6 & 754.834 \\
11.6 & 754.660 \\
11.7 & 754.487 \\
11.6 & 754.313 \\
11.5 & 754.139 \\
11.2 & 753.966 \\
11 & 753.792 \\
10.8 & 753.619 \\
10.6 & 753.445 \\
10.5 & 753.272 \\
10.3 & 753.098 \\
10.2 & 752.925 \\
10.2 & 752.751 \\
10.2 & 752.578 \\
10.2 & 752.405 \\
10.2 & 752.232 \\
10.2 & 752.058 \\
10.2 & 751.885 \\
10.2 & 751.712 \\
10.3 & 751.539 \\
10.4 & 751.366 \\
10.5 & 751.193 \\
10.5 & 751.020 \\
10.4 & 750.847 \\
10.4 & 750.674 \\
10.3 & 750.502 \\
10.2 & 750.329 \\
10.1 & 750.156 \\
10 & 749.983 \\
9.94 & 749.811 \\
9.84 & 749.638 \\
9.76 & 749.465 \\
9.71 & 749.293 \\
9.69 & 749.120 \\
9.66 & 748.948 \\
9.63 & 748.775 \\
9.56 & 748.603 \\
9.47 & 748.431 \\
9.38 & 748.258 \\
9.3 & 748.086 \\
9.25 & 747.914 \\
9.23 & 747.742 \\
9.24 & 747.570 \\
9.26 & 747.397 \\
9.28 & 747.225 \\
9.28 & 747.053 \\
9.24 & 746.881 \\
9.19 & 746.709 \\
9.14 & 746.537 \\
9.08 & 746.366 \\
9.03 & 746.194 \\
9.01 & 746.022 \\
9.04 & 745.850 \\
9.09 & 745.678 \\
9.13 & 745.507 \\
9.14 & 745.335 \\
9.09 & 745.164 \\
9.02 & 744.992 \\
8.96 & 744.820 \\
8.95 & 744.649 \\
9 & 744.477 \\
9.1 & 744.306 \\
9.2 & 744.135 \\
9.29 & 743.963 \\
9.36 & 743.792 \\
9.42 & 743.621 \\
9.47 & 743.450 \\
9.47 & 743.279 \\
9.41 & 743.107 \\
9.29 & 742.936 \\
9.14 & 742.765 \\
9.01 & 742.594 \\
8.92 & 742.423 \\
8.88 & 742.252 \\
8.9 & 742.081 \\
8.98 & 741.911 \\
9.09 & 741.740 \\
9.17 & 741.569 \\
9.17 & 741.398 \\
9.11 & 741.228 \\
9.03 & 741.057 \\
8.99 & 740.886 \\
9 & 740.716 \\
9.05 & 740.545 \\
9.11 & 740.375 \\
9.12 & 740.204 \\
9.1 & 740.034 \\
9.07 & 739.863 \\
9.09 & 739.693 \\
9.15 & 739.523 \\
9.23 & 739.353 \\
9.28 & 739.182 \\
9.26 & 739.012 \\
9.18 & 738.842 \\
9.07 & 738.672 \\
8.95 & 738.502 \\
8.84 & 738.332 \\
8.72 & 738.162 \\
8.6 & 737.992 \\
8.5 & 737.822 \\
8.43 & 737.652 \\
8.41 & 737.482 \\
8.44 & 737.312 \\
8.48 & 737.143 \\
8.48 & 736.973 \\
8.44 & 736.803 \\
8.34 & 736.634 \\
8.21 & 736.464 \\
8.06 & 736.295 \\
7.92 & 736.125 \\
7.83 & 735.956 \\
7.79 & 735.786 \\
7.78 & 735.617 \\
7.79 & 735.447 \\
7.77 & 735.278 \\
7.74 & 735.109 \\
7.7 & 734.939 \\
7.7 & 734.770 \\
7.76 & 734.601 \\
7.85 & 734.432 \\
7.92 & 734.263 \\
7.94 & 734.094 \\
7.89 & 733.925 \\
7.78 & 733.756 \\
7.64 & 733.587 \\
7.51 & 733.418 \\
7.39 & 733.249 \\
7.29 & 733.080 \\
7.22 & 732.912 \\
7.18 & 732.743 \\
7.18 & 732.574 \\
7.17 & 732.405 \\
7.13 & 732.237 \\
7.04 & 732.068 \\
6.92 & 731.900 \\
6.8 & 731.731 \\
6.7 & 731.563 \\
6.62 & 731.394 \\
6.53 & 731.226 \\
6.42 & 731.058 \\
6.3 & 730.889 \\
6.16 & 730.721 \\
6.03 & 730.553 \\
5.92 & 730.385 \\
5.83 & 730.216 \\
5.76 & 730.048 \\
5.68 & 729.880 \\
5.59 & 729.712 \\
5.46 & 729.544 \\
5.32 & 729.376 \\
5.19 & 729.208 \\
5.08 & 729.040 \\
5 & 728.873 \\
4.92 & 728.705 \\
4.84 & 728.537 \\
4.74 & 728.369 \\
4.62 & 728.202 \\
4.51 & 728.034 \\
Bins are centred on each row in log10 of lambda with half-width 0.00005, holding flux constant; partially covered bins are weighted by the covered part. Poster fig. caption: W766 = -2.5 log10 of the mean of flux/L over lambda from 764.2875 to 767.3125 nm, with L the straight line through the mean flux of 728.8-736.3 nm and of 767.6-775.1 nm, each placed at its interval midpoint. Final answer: 0.26 mag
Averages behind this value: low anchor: 6.91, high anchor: 4.51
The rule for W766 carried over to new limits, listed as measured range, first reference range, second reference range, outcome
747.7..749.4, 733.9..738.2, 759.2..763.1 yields -0.18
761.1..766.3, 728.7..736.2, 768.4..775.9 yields -0.23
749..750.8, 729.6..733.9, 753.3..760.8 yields -0.07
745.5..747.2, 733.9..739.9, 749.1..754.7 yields 0.06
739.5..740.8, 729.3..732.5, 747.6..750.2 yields -0.14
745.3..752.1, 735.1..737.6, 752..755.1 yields 0.05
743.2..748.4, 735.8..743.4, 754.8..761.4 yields 0.01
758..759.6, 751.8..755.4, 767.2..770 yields -0.19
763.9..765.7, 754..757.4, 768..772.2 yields 0.20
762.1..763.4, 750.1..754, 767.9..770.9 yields -0.23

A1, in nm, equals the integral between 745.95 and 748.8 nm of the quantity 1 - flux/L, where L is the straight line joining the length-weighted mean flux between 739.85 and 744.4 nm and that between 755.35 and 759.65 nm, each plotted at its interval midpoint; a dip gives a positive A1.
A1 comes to 0.12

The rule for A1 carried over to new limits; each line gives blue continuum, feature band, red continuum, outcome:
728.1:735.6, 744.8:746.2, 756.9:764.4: -0.28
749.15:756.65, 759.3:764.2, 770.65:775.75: 0.46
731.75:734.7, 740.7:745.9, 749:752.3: -0.07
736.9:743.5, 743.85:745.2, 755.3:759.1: 0.07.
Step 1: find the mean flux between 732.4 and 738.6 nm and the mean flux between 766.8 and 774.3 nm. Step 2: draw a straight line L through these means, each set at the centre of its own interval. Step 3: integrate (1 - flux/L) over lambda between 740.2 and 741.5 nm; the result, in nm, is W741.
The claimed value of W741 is -0.29 nm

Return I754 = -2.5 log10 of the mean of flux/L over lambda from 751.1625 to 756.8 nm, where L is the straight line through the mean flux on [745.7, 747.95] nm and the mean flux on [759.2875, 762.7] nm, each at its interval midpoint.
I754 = -0.25 mag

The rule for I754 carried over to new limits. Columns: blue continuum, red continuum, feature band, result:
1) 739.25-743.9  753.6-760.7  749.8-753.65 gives -0.034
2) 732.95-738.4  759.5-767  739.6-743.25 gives -0.186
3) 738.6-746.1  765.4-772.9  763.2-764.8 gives -0.217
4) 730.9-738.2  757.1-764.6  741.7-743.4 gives -0.155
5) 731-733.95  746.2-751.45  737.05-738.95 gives -0.092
